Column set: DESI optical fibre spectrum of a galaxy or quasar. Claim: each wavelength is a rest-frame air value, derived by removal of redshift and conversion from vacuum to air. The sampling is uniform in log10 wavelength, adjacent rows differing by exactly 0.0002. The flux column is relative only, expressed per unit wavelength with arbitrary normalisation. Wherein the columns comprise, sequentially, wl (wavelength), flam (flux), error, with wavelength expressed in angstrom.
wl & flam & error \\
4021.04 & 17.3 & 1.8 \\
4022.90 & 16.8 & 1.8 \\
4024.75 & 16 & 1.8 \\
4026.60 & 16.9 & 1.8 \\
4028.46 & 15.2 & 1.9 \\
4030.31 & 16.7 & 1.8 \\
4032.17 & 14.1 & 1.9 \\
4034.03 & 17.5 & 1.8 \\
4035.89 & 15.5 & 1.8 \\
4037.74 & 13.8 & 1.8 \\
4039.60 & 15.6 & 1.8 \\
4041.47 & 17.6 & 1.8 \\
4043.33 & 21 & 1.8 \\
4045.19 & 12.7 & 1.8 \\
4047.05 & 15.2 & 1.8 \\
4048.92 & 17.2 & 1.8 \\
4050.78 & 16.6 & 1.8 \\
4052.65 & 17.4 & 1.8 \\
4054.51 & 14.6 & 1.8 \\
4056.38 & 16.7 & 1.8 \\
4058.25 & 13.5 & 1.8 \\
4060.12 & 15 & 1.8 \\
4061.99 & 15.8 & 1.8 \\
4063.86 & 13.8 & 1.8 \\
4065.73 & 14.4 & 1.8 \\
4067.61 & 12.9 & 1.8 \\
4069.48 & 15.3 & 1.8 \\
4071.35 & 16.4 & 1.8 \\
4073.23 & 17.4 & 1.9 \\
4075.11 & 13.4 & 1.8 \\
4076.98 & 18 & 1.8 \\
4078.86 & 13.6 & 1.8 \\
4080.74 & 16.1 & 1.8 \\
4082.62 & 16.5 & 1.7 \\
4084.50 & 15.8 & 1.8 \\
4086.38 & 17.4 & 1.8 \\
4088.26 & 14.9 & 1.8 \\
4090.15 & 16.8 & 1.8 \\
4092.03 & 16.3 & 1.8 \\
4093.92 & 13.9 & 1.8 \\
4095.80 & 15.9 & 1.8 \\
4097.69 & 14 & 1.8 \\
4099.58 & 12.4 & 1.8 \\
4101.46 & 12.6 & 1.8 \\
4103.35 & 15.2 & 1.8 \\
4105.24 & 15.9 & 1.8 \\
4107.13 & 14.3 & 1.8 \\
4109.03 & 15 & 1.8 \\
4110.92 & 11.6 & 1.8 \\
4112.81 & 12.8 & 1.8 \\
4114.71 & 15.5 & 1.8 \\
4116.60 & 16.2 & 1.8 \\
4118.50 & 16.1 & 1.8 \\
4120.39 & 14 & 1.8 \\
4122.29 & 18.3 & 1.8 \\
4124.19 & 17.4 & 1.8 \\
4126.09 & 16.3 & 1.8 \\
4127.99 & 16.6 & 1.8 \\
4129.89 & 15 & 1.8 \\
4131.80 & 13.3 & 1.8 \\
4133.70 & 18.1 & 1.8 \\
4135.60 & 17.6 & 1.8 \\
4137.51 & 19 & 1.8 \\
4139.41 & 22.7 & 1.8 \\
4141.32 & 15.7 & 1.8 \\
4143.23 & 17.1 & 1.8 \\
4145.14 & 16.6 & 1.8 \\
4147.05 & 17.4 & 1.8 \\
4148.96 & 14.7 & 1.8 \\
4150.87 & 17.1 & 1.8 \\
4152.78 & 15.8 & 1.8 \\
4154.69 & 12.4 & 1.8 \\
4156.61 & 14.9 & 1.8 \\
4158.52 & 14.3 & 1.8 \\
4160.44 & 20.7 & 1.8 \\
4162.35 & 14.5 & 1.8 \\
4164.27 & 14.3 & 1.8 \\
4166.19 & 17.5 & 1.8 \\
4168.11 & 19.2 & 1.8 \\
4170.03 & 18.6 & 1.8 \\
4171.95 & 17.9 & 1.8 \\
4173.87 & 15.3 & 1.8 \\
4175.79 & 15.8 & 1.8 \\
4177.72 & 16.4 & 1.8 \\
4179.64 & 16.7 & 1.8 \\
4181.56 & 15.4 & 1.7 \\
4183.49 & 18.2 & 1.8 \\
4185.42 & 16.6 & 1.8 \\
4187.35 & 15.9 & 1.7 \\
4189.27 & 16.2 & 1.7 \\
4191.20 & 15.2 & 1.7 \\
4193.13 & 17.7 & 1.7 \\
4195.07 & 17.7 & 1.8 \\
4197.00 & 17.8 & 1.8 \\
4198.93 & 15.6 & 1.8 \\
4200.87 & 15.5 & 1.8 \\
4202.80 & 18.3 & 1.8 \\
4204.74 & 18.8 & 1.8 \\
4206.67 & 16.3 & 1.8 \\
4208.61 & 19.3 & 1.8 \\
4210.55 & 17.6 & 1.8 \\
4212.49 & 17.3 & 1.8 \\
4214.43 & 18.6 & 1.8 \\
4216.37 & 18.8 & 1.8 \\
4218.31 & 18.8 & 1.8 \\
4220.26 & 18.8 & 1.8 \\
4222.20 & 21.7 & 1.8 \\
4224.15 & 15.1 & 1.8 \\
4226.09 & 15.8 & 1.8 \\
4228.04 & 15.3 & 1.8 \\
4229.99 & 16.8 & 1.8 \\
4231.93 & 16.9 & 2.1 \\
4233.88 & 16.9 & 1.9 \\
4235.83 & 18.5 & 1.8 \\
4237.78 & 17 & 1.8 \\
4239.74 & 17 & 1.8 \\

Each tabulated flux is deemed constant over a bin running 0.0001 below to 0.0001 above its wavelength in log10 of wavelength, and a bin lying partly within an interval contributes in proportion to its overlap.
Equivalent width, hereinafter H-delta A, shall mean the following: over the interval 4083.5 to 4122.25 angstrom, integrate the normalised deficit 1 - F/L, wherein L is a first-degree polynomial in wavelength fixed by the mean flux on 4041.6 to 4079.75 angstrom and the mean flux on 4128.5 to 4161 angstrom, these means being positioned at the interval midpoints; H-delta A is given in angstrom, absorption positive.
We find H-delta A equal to 2.8 angstrom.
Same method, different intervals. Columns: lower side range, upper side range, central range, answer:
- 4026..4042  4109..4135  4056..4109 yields 1.7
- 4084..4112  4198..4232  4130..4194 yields -1.3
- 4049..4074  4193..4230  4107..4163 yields 1.4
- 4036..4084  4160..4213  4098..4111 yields 1.7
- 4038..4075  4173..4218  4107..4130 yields 1.3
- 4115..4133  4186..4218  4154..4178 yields 0.5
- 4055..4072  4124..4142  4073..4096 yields -0.4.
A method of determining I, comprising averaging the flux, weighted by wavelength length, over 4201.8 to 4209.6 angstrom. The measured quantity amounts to 18.2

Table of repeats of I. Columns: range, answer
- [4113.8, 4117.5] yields 15.9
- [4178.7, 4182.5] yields 16.1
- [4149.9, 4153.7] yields 16.5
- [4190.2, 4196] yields 16.8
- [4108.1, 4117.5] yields 14.2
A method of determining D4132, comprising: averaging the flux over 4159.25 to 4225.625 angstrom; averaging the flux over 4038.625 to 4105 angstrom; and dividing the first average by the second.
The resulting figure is 1.1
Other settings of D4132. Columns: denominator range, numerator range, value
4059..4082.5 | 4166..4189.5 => 1.11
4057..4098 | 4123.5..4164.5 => 1.07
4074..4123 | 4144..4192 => 1.08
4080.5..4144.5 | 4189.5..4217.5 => 1.11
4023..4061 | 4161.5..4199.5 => 1.04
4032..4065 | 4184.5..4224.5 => 1.11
